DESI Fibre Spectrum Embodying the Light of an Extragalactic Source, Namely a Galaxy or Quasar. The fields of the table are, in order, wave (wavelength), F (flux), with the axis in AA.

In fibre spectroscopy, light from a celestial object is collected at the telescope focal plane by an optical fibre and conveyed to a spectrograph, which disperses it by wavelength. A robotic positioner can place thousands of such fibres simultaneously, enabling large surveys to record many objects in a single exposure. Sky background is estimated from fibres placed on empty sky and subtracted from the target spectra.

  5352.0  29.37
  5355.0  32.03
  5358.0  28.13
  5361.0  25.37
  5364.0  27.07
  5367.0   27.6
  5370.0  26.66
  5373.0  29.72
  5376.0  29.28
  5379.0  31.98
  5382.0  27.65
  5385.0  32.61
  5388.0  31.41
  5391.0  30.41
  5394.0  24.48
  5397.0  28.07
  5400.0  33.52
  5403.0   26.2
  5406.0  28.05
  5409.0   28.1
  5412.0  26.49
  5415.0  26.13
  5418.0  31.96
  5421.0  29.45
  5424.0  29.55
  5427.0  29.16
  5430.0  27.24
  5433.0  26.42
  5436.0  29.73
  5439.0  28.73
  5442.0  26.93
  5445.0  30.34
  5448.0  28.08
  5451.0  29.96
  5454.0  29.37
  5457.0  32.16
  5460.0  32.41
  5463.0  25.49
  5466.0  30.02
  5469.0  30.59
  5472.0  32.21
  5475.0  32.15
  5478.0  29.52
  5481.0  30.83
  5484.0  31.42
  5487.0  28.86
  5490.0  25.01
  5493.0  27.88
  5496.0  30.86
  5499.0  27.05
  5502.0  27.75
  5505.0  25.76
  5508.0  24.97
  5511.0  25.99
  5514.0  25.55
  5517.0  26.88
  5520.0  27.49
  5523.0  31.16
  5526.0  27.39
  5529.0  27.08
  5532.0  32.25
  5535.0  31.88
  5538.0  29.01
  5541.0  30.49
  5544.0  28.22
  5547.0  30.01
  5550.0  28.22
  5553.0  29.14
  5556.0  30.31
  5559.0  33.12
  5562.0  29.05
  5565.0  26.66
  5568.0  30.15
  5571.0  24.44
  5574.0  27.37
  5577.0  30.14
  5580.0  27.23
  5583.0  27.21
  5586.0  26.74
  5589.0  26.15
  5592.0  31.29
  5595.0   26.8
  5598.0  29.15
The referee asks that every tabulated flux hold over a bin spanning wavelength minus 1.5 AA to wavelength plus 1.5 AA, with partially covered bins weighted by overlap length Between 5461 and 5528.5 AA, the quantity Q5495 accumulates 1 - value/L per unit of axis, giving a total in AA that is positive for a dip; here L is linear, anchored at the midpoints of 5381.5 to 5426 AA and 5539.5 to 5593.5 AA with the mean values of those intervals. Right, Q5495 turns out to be 0.9 AA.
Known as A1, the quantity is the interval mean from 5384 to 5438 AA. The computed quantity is 28.8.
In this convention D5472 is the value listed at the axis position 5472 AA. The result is 32.21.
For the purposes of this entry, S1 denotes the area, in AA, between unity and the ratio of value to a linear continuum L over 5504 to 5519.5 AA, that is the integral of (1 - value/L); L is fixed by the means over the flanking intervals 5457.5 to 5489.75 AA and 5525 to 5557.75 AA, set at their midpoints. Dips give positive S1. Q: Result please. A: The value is 2.0 AA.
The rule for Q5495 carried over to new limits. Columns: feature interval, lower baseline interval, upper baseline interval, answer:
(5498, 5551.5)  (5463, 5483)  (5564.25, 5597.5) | 1.8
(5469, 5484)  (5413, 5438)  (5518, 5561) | -1.0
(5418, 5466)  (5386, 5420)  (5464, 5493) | 0.3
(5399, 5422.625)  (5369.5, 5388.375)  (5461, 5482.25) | 1.1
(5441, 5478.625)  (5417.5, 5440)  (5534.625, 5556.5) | -1.2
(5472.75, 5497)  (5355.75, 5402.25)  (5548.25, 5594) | -0.8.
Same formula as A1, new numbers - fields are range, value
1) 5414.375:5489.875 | 29.5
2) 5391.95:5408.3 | 28.1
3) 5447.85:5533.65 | 28.8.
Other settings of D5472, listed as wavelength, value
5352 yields 29.37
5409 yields 28.1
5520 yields 27.49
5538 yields 29.01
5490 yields 25.01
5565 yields 26.66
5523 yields 31.16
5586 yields 26.74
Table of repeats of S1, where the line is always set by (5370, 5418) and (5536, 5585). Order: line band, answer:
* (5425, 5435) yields 0.4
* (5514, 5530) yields 0.6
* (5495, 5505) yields 0.3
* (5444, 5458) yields -0.5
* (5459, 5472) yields -0.4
